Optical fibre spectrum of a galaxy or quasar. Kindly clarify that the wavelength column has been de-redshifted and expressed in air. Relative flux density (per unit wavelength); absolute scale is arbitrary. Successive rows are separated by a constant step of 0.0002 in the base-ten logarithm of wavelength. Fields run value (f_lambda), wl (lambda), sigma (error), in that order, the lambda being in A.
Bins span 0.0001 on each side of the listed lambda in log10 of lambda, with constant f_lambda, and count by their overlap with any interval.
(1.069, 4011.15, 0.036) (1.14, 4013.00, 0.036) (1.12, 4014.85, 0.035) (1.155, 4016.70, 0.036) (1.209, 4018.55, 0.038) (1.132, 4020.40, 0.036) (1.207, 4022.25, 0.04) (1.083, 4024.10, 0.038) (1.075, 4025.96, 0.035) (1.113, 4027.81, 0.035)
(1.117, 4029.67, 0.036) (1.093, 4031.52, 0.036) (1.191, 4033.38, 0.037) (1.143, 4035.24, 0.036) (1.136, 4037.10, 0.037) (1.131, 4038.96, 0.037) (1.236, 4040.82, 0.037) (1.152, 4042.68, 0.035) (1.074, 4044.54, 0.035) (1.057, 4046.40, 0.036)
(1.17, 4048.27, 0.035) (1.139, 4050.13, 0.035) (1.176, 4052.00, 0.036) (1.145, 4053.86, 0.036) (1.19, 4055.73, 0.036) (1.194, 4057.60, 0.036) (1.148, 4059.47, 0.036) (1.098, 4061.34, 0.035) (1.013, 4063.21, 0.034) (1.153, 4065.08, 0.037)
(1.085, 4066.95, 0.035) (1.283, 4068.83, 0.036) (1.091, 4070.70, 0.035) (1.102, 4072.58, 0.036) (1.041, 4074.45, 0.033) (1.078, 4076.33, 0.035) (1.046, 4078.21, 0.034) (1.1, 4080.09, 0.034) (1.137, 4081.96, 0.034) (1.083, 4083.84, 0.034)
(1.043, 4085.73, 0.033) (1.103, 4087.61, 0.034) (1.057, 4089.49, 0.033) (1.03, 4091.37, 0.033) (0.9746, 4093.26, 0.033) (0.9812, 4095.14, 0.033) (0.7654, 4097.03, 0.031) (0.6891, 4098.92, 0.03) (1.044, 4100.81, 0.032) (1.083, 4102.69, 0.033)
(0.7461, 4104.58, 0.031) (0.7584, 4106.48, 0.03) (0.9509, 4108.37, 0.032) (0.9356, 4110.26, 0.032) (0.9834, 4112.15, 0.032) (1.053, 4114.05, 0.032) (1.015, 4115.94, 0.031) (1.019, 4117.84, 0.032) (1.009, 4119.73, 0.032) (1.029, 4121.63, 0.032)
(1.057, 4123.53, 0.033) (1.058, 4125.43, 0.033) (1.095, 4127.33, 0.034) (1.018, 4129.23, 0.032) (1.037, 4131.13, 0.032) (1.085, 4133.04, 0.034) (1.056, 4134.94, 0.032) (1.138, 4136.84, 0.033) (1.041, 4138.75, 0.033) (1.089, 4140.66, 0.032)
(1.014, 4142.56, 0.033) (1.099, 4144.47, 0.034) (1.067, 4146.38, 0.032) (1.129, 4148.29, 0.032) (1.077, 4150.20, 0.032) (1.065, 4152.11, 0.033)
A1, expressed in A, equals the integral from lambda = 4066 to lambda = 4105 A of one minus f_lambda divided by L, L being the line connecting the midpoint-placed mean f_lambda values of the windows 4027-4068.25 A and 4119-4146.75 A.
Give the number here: 2.6 A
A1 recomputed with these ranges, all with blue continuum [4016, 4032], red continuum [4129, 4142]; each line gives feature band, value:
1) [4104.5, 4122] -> 2.0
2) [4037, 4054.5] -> -0.3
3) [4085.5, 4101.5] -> 1.9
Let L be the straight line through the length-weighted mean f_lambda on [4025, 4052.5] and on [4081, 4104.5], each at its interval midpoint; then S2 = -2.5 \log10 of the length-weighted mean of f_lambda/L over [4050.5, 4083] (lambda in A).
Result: -0.06 mag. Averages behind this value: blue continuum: 1.13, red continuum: 0.99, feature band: 1.12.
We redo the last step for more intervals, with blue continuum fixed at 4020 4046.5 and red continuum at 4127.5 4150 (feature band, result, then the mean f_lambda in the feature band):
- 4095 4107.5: 0.26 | 0.859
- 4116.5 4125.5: 0.05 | 1.03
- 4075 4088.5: 0.02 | 1.08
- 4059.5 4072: -0.01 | 1.12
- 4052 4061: -0.04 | 1.17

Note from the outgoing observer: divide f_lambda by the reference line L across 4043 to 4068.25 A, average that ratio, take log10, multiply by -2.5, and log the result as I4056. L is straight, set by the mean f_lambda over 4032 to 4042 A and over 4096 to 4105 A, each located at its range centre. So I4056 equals -0.051 mag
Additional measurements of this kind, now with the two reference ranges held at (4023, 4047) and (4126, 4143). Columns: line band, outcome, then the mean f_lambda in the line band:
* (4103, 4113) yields 0.21 mag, 0.887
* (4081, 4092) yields 0.02 mag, 1.08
